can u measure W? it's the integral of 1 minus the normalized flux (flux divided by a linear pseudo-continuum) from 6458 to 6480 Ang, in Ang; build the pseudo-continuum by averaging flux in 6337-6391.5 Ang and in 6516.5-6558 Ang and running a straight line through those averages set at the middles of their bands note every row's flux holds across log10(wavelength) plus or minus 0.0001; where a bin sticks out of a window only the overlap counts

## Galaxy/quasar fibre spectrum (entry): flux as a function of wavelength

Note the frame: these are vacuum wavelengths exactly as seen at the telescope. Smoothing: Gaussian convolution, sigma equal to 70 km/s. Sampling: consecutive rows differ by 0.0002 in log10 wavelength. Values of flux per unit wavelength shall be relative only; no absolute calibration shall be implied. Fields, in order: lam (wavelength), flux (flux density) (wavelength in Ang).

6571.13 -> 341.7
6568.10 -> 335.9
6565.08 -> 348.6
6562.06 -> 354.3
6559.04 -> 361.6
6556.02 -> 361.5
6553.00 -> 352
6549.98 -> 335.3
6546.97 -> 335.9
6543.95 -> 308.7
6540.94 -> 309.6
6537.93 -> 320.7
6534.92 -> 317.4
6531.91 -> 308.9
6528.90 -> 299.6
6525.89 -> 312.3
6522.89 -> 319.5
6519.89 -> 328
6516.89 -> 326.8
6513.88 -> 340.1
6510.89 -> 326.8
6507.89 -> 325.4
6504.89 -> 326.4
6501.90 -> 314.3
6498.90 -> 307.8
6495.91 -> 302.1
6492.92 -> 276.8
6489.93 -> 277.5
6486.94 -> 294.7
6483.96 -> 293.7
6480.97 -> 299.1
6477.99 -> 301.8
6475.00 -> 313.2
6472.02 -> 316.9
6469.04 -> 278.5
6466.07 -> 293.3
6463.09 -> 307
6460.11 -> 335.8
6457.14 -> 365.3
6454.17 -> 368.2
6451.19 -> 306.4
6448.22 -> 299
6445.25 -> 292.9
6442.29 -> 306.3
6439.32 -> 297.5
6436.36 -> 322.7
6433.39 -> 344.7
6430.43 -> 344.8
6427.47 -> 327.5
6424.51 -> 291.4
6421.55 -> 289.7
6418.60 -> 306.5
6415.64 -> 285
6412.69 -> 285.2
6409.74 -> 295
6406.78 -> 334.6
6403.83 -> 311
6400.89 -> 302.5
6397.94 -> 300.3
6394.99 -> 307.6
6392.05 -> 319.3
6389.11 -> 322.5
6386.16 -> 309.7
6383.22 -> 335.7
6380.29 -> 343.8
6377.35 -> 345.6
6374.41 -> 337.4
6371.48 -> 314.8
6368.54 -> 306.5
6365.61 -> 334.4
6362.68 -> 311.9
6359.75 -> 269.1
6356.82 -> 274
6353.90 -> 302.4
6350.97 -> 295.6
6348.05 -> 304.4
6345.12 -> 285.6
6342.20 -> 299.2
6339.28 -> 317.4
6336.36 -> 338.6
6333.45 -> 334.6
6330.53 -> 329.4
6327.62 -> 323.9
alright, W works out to 0.8 Ang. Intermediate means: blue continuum 312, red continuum 324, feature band 308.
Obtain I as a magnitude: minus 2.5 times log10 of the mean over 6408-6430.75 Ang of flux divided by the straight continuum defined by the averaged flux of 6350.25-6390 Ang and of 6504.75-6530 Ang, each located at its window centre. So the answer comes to 0.057 mag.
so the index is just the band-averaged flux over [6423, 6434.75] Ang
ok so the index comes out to 327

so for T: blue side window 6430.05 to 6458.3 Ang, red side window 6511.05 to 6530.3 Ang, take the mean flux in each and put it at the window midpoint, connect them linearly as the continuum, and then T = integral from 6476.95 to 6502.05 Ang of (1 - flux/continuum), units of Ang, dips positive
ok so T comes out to 2.10 Ang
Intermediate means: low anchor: 324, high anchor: 322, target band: 295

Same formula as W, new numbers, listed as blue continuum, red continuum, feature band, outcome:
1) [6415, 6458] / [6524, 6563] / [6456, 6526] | 2.4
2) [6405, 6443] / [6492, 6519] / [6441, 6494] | 1.1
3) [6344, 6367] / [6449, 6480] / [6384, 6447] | -0.2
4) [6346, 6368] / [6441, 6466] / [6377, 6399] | -1.2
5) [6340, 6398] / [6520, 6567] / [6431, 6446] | 0.1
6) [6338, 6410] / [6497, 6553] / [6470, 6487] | 0.8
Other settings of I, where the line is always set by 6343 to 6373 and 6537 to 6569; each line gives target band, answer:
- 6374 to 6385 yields -0.12 mag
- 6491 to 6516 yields 0.05 mag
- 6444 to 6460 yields -0.03 mag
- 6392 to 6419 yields 0.02 mag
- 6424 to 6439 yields -0.04 mag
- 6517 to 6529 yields 0.05 mag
